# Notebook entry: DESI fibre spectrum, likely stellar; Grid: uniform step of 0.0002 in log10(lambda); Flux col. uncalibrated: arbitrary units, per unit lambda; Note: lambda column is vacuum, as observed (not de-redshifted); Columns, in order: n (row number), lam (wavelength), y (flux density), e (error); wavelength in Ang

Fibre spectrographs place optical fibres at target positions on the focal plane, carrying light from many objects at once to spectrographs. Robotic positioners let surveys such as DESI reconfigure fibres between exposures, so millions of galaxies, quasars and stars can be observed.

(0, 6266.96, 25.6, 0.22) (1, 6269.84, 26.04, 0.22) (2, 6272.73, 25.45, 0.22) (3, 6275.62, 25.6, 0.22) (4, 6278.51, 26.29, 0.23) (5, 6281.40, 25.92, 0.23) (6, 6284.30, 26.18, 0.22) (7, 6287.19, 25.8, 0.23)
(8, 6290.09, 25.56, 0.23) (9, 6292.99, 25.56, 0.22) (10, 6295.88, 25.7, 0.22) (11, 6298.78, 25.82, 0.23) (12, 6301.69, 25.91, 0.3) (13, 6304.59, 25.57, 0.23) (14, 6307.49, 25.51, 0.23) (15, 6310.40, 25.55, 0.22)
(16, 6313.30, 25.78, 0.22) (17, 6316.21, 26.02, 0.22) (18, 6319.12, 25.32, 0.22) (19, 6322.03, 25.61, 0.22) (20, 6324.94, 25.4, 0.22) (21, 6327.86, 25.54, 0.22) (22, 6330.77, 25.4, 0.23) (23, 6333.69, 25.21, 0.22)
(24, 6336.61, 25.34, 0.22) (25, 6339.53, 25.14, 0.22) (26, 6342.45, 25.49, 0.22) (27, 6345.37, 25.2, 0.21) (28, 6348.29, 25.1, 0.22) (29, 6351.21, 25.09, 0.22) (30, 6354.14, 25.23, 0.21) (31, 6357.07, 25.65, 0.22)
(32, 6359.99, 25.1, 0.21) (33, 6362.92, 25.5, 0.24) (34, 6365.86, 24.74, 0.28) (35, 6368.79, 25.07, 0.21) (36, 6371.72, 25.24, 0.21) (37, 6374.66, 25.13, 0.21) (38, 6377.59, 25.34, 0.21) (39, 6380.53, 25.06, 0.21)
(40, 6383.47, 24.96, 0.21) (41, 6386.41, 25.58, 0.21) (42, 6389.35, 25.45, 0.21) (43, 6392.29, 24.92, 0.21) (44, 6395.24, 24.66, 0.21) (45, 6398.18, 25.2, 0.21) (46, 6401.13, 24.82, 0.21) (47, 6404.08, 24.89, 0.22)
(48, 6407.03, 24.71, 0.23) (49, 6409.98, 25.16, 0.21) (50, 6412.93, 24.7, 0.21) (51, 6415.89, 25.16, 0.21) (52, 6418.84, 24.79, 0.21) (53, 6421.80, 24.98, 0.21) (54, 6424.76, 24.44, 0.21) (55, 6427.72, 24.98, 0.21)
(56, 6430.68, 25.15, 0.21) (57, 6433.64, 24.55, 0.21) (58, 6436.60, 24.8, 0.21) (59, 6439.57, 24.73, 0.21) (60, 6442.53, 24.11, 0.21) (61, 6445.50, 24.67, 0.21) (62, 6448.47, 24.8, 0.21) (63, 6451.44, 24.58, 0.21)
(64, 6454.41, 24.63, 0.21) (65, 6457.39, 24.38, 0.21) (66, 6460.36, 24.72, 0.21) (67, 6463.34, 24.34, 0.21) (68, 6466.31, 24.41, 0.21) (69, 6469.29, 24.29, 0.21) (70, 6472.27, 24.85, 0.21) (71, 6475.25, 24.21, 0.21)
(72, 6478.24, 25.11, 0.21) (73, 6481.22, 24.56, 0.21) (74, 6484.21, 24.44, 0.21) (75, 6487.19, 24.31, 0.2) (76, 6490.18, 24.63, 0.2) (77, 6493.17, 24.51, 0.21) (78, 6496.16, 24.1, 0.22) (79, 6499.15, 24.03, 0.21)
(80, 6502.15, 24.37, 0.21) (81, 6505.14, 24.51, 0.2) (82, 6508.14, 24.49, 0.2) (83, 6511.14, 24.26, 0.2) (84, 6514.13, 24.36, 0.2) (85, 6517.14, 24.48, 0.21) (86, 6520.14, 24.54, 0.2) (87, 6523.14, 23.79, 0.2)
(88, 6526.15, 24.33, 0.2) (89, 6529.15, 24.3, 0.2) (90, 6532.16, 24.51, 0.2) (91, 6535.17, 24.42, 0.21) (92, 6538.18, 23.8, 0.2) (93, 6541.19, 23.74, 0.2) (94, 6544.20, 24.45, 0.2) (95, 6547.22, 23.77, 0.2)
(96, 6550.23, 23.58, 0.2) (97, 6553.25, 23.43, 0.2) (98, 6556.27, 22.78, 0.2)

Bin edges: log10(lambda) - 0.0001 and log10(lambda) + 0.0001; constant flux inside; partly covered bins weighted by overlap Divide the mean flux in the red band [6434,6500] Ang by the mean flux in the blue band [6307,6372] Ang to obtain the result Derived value 0.97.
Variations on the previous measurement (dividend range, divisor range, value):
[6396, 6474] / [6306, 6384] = 0.98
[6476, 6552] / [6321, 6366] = 0.96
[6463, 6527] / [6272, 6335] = 0.95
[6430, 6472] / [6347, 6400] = 0.98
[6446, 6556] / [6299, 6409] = 0.96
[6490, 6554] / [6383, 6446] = 0.97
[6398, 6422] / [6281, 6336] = 0.97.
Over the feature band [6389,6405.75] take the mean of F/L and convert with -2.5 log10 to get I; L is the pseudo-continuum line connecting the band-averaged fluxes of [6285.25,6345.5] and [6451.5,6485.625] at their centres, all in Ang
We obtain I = 0.00 mag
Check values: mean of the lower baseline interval 25.6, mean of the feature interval 25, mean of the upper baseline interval 24.5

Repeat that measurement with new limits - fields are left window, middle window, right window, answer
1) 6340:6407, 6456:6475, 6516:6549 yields 0.00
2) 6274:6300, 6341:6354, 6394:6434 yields 0.01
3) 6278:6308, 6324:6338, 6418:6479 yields 0.01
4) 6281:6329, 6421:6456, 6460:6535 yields 0.00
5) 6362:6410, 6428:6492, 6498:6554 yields 0.00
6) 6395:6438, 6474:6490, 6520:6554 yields 0.00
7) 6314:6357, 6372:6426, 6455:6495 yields 0.00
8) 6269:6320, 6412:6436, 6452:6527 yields 0.00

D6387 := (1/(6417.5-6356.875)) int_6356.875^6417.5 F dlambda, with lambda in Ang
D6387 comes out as 25.1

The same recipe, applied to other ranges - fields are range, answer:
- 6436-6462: 24.6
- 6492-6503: 24.2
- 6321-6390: 25.3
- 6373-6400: 25.1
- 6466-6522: 24.4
